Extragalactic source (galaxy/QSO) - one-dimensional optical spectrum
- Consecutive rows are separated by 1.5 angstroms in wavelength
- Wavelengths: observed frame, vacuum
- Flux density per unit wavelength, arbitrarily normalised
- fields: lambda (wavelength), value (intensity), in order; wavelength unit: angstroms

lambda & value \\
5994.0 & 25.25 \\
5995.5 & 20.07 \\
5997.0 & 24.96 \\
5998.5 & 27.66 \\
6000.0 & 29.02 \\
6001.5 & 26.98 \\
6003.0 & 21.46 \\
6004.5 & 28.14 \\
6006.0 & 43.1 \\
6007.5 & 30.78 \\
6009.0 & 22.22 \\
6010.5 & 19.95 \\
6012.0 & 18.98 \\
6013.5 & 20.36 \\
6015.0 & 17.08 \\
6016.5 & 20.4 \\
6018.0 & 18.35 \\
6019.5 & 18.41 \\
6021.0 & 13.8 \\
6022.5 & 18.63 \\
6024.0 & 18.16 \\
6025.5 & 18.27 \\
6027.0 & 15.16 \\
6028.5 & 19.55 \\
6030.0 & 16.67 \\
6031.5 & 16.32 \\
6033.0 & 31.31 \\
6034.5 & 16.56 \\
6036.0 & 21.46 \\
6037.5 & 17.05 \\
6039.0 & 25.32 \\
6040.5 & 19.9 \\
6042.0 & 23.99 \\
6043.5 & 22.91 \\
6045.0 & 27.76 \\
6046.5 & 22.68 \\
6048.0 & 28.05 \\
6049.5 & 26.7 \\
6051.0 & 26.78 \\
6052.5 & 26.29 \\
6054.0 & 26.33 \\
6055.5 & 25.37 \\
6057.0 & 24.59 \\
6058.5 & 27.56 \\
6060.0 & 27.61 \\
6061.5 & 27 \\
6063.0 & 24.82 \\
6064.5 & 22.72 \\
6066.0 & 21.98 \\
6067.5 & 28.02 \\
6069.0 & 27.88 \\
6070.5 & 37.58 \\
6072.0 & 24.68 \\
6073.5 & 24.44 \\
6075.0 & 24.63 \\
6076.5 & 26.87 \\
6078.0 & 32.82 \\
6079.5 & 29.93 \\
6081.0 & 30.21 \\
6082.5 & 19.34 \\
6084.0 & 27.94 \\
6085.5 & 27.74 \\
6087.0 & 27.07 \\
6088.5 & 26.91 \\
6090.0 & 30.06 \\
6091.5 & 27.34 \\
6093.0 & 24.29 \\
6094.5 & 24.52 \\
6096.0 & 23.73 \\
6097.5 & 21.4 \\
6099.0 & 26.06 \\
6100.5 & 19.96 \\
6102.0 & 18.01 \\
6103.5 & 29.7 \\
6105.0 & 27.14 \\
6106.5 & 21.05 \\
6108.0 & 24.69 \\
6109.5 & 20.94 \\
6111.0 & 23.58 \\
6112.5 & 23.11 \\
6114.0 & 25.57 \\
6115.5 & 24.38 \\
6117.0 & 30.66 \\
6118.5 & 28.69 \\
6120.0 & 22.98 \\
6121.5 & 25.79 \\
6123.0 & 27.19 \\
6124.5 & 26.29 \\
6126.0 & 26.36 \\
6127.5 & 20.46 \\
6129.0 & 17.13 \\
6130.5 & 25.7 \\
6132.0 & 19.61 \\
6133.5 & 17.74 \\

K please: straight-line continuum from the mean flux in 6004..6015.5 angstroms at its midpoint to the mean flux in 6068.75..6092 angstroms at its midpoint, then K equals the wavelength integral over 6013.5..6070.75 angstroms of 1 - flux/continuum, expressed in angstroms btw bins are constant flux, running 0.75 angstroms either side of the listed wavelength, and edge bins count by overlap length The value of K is 8.2 angstroms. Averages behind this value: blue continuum 25.2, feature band 22.7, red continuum 27.8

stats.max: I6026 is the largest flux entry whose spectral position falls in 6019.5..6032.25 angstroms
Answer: 19.55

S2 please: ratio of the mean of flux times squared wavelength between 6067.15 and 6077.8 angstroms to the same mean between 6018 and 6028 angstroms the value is 1.65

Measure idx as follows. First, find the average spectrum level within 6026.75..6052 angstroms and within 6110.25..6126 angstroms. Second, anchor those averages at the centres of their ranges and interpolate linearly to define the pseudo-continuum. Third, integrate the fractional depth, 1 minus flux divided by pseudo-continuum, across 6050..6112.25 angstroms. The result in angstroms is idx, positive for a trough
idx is -4.2 angstroms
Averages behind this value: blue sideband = 22.4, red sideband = 25.8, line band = 25.8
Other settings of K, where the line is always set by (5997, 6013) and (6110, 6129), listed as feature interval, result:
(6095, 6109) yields 0.99 angstroms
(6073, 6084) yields -0.61 angstroms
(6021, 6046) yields 5.57 angstroms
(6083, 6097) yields -0.52 angstroms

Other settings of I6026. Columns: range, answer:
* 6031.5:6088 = 37.58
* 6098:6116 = 29.7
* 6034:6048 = 28.05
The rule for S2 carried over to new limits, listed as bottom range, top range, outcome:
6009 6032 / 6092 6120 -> 1.38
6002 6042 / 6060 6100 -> 1.28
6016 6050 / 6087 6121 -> 1.23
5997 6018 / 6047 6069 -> 1.07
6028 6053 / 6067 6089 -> 1.23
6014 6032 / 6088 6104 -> 1.43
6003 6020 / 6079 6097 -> 1.16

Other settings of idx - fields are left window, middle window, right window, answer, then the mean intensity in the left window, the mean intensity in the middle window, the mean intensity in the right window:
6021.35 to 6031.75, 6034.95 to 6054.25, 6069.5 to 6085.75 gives -2.6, 17.5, 24.1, 27.8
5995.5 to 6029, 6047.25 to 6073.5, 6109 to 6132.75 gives -3.9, 22.3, 26.6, 24.3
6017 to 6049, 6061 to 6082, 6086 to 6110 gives -4.0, 20.5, 27.3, 24.6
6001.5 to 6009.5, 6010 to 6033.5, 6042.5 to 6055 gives 7.8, 29.2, 18.7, 25.9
